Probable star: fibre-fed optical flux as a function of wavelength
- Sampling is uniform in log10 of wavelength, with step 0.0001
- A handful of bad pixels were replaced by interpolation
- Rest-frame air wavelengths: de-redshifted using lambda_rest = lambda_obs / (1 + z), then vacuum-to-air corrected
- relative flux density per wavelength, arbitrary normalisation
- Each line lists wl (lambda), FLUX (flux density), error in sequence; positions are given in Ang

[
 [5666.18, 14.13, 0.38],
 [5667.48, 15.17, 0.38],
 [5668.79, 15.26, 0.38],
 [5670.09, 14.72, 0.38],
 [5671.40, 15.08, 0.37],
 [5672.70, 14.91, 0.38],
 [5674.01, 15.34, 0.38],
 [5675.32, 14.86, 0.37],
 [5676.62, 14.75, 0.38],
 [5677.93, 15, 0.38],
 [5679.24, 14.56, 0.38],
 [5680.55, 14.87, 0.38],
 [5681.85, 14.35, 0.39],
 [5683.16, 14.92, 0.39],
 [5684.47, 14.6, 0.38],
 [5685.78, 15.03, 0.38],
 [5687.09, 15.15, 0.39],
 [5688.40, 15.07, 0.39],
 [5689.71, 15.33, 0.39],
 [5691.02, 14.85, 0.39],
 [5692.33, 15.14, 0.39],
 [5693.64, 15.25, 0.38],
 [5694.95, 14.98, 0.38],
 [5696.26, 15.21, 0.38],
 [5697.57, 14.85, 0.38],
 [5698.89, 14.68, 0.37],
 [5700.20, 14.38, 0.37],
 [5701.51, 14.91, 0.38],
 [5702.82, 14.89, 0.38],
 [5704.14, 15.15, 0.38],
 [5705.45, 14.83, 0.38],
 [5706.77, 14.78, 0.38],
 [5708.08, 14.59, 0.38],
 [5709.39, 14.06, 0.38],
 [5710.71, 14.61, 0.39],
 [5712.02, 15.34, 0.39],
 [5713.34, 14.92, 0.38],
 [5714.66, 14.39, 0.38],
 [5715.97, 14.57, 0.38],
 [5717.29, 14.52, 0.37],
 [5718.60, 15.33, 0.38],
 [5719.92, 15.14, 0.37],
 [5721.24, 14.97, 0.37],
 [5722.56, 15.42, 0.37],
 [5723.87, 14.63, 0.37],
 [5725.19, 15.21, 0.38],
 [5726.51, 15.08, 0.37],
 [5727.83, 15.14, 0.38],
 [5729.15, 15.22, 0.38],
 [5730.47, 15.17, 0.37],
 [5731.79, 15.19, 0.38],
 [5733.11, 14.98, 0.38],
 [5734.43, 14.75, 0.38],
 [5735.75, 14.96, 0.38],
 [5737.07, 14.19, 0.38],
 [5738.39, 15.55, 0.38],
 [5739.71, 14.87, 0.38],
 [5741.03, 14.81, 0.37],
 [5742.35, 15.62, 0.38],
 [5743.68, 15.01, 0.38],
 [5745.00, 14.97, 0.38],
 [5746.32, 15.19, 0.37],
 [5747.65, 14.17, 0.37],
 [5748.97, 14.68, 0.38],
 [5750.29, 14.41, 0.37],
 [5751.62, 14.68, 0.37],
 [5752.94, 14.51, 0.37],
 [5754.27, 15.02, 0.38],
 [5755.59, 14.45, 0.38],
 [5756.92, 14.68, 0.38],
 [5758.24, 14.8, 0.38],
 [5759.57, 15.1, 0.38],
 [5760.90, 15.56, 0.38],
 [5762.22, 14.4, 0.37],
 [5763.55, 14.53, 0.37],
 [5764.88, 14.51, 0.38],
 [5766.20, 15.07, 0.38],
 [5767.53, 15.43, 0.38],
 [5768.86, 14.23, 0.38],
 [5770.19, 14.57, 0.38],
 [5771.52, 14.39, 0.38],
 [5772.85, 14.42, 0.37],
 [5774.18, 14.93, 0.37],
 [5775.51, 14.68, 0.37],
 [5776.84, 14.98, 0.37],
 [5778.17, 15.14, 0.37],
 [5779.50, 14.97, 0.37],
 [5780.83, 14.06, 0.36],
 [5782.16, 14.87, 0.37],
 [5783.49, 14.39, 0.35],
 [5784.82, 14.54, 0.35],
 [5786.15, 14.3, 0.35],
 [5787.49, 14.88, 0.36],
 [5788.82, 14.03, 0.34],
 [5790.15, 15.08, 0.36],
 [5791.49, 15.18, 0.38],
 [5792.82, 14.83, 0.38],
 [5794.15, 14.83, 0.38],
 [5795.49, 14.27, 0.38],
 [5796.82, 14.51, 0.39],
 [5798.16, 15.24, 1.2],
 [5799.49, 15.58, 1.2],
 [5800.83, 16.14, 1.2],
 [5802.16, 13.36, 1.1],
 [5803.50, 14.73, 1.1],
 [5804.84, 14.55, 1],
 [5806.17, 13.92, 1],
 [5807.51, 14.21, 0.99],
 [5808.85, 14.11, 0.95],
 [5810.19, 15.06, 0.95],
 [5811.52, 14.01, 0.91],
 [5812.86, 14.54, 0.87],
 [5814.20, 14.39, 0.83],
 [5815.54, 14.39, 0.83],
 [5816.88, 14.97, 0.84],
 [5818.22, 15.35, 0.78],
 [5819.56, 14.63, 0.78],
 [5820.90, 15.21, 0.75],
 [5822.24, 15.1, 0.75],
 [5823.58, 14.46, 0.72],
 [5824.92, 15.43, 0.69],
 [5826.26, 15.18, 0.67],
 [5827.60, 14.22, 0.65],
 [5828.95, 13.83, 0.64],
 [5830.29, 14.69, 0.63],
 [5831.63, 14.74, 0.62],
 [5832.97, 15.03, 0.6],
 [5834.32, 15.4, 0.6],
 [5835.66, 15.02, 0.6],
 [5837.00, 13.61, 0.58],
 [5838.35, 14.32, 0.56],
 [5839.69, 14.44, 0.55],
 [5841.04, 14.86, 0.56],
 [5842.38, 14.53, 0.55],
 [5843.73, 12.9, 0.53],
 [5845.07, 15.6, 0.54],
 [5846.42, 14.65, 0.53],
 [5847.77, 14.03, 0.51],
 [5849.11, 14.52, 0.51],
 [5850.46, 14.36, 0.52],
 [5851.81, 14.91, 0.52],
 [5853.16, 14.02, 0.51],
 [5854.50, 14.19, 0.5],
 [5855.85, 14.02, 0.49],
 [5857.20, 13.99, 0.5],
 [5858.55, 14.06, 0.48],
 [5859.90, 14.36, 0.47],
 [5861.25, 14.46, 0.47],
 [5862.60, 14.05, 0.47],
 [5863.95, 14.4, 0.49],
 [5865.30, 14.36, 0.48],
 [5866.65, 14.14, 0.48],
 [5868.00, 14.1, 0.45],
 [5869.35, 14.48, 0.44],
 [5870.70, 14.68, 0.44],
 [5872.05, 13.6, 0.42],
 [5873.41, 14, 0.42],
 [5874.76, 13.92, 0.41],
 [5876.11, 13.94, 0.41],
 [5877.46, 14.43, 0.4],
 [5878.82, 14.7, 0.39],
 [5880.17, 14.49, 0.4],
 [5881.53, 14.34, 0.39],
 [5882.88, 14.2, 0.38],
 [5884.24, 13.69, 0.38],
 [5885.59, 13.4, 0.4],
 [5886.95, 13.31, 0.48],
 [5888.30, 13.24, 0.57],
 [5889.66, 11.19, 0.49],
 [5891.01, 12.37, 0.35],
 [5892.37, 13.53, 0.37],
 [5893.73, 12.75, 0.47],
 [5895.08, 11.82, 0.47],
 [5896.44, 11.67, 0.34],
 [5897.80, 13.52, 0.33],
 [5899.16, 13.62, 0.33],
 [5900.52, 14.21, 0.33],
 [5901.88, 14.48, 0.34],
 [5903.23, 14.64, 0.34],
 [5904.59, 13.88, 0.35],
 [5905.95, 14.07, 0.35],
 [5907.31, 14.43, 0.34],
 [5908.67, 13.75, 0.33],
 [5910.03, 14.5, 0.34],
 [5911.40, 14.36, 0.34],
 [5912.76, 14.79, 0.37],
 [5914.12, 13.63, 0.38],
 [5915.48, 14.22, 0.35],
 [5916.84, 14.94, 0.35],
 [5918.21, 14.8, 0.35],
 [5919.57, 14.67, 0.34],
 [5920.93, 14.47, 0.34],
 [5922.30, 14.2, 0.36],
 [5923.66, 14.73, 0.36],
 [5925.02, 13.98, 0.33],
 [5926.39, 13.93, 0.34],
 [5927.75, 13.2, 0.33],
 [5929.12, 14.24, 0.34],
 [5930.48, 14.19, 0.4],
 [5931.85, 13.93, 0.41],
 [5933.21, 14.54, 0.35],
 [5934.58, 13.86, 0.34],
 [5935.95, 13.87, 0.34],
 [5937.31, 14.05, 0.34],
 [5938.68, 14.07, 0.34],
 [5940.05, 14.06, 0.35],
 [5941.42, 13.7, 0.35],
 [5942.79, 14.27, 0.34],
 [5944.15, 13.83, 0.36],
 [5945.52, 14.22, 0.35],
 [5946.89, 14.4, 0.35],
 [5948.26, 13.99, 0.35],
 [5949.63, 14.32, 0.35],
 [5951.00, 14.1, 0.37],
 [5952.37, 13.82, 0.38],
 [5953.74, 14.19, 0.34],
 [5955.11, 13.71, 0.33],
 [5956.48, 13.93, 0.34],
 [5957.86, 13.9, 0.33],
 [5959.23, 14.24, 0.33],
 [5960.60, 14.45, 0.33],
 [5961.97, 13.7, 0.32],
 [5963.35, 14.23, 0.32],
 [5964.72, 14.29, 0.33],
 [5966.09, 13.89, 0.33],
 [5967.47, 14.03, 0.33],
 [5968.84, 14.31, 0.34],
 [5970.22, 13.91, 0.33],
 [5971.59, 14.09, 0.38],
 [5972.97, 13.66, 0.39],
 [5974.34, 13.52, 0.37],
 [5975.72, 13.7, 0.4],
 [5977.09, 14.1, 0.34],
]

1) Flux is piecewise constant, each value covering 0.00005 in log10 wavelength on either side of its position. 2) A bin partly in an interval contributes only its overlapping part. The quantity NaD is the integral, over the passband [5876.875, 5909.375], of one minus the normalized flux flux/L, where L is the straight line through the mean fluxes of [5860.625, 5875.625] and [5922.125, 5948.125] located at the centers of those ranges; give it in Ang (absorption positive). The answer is 1.3 Ang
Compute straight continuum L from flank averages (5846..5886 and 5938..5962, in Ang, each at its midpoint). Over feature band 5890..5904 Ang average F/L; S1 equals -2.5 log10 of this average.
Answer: 0.07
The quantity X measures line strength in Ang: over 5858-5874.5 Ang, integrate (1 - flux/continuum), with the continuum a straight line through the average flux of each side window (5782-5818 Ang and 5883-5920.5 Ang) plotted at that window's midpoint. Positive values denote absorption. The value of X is -0.2 Ang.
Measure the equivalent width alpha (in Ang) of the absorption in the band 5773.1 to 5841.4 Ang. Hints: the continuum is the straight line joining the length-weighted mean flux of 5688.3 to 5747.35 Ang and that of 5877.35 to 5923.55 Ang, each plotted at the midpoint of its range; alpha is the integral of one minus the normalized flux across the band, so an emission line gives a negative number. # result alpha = -1.37 Ang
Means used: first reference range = 14.9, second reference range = 13.8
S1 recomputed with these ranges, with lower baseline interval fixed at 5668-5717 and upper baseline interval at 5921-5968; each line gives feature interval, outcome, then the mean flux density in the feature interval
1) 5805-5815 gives 0.012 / 14.3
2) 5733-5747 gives -0.020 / 15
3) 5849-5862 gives 0.006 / 14.3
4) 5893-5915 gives 0.033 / 13.8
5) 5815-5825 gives -0.034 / 14.9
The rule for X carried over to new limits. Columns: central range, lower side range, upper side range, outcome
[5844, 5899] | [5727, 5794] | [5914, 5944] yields 2.0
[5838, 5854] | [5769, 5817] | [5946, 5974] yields 0.0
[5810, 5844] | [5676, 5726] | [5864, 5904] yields -1.4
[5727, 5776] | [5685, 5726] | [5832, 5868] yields -0.3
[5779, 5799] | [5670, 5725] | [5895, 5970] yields -0.1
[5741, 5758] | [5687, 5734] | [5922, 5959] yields 0.0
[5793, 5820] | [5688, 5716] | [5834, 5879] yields -0.3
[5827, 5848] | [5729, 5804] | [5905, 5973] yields 0.0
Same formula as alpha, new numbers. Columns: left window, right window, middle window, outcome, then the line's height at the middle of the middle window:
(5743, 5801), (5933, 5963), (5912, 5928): -0.2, 14.2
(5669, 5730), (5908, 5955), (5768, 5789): 0.1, 14.7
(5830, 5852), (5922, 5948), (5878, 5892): 0.8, 14.3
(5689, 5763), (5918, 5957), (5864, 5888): 0.4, 14.3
